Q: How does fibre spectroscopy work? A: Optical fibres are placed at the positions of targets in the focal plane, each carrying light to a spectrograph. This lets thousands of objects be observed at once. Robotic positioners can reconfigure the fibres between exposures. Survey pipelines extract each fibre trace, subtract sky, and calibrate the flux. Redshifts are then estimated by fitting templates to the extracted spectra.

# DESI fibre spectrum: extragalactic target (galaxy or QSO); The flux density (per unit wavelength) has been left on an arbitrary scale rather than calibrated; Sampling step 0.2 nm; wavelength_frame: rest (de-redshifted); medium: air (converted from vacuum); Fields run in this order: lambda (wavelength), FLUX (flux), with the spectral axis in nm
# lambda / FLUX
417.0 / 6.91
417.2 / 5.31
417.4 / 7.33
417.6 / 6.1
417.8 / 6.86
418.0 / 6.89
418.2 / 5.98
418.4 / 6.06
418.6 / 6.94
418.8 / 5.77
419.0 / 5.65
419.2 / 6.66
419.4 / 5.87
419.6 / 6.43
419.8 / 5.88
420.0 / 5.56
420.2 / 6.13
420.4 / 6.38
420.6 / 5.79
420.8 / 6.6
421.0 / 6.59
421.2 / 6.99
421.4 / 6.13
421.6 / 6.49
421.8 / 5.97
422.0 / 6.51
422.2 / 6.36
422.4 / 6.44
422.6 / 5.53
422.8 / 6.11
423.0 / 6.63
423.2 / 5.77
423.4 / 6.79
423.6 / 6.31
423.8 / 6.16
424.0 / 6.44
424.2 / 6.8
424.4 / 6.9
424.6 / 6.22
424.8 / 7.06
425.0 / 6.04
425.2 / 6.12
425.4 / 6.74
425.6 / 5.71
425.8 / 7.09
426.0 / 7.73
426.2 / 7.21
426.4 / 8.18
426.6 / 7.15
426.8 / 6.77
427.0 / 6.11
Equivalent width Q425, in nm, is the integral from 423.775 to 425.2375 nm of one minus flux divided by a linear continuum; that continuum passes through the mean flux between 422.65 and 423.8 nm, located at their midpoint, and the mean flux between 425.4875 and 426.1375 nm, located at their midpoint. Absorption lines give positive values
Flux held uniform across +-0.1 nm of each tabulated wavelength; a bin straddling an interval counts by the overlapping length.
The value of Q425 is 0.01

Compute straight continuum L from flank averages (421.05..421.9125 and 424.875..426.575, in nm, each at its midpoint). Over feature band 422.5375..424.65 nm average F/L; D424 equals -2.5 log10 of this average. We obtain 0.05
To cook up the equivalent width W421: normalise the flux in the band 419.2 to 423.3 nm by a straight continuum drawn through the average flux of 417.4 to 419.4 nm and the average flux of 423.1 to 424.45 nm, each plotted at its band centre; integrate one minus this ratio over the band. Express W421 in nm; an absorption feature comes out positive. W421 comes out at 0.11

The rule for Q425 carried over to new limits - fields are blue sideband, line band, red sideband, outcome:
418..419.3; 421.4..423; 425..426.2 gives 0.06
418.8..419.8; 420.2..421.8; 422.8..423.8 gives -0.05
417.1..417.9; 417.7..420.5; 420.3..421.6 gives 0.08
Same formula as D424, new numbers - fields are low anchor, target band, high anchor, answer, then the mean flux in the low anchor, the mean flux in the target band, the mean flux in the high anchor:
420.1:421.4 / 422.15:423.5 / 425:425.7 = 0.01 mag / 6.39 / 6.23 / 6.17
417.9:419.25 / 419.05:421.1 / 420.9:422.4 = 0.03 mag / 6.26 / 6.18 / 6.43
